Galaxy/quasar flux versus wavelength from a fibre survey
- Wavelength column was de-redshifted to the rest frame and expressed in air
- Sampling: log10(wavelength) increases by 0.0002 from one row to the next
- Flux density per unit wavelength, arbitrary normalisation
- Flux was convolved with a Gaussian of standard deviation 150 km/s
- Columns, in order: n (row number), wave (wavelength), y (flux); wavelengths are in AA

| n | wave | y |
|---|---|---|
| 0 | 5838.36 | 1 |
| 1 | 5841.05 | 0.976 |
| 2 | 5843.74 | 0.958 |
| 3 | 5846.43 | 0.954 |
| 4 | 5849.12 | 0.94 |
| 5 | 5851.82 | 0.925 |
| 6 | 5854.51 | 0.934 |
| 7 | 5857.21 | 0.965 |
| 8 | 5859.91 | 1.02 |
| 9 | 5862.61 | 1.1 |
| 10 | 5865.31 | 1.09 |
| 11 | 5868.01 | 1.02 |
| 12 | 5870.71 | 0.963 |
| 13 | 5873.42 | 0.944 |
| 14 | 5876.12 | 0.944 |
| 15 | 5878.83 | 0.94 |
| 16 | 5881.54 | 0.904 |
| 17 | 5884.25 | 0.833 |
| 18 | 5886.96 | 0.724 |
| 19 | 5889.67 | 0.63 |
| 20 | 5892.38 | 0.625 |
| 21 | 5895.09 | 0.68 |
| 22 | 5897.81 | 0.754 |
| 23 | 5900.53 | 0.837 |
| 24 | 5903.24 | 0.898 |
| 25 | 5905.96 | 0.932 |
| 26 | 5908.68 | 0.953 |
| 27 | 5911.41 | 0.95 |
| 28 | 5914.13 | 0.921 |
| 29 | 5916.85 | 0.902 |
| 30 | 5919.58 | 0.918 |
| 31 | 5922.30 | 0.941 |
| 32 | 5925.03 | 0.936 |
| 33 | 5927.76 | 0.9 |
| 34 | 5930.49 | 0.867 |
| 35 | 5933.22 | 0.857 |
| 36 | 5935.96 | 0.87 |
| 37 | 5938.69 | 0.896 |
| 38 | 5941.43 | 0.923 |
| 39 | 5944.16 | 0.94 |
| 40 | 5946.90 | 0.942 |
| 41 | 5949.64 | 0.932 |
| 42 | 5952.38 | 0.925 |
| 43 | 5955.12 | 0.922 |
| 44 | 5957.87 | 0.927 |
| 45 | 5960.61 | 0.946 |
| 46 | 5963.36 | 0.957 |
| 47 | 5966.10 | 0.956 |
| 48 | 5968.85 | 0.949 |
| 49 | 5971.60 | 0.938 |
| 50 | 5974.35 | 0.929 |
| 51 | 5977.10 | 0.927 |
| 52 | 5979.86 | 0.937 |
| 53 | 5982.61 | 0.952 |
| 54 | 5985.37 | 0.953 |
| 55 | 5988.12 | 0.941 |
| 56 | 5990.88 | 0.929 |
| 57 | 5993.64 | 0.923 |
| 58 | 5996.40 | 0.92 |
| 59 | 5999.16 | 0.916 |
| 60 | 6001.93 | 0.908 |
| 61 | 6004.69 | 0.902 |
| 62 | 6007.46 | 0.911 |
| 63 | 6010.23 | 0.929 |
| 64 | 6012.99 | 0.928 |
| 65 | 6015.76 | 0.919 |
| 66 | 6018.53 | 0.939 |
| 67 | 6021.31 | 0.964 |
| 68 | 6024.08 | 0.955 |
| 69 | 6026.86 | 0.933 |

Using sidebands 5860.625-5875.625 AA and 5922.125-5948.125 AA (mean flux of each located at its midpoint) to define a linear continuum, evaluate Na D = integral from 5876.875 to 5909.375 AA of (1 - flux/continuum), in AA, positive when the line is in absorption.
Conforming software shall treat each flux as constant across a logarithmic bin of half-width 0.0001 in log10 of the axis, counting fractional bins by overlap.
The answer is 5.6 AA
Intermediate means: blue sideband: 1.02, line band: 0.809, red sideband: 0.905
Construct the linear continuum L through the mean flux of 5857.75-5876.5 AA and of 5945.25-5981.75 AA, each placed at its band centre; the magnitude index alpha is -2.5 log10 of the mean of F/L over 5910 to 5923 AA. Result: 0.06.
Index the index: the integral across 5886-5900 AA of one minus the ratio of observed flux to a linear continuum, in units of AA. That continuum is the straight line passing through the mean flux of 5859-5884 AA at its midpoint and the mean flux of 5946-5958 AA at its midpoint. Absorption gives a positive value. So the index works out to 4.0 AA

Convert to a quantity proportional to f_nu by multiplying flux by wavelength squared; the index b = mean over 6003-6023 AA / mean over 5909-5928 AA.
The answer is 1.03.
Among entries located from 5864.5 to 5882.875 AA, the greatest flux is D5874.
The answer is 1.09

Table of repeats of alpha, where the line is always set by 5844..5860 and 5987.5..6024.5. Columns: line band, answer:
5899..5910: 0.047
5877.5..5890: 0.155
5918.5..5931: 0.028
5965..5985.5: -0.012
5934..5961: 0.019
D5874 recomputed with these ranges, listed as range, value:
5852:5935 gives 1.1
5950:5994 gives 0.957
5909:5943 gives 0.95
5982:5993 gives 0.953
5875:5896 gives 0.944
